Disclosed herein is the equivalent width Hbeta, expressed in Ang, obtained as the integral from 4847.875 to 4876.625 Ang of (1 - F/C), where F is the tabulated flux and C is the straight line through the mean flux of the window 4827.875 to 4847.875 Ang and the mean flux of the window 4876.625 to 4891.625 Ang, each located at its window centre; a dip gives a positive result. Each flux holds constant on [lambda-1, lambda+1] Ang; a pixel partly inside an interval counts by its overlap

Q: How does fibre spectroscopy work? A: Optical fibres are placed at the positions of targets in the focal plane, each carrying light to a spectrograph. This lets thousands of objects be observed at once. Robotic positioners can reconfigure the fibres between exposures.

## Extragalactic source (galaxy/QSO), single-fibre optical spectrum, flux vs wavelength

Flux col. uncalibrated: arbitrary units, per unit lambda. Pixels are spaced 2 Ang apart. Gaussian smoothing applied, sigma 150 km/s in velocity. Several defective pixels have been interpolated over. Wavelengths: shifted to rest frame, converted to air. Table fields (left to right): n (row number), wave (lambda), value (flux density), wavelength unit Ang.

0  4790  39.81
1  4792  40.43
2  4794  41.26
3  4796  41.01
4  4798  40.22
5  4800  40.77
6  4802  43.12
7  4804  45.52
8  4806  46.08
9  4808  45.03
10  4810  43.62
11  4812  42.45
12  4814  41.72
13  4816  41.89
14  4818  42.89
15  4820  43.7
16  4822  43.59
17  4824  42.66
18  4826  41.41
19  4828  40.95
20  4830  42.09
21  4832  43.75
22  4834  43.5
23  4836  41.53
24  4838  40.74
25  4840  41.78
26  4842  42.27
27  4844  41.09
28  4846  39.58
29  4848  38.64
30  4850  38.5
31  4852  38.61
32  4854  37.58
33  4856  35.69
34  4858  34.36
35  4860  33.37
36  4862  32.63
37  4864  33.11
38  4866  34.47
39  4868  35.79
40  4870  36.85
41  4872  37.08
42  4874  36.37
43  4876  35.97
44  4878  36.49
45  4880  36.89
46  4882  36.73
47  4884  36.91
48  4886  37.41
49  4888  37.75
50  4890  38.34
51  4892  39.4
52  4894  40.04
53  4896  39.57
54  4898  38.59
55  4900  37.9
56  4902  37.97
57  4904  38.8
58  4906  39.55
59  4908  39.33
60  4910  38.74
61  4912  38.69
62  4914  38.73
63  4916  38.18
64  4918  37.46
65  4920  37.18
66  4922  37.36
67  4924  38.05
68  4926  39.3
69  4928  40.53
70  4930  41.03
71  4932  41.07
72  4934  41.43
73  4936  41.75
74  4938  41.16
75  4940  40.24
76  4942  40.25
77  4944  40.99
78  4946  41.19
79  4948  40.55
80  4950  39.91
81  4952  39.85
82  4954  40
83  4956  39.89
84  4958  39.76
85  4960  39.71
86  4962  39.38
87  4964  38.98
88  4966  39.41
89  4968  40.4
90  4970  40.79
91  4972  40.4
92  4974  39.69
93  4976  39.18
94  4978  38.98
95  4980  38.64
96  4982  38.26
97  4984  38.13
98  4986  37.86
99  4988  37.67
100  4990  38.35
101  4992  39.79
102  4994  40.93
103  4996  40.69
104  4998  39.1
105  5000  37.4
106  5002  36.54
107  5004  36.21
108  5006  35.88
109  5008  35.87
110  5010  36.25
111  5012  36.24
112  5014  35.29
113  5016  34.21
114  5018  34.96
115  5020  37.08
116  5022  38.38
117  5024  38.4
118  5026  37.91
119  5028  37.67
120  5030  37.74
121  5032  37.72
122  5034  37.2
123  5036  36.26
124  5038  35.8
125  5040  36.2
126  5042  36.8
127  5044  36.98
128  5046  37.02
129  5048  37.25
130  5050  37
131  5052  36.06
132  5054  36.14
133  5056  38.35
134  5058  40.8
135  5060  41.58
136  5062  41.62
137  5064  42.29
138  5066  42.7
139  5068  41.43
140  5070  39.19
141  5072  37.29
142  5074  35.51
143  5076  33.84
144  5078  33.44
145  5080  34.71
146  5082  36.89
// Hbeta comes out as 2.54 Ang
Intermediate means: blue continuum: 41.6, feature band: 35.9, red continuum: 37.3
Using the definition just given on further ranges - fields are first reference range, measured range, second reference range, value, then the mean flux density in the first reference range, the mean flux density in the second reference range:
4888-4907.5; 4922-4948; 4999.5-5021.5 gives -1.7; 38.9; 36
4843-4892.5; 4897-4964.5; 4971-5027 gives -4.1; 36.8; 37.8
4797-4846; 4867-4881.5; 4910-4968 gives 1.7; 42.5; 39.7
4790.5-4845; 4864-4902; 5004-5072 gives 3.4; 42.4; 37.7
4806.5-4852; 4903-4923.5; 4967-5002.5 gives 1.0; 41.9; 39.1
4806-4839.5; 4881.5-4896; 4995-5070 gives 1.0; 42.7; 37.7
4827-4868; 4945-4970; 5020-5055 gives -1.5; 38.6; 37.1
